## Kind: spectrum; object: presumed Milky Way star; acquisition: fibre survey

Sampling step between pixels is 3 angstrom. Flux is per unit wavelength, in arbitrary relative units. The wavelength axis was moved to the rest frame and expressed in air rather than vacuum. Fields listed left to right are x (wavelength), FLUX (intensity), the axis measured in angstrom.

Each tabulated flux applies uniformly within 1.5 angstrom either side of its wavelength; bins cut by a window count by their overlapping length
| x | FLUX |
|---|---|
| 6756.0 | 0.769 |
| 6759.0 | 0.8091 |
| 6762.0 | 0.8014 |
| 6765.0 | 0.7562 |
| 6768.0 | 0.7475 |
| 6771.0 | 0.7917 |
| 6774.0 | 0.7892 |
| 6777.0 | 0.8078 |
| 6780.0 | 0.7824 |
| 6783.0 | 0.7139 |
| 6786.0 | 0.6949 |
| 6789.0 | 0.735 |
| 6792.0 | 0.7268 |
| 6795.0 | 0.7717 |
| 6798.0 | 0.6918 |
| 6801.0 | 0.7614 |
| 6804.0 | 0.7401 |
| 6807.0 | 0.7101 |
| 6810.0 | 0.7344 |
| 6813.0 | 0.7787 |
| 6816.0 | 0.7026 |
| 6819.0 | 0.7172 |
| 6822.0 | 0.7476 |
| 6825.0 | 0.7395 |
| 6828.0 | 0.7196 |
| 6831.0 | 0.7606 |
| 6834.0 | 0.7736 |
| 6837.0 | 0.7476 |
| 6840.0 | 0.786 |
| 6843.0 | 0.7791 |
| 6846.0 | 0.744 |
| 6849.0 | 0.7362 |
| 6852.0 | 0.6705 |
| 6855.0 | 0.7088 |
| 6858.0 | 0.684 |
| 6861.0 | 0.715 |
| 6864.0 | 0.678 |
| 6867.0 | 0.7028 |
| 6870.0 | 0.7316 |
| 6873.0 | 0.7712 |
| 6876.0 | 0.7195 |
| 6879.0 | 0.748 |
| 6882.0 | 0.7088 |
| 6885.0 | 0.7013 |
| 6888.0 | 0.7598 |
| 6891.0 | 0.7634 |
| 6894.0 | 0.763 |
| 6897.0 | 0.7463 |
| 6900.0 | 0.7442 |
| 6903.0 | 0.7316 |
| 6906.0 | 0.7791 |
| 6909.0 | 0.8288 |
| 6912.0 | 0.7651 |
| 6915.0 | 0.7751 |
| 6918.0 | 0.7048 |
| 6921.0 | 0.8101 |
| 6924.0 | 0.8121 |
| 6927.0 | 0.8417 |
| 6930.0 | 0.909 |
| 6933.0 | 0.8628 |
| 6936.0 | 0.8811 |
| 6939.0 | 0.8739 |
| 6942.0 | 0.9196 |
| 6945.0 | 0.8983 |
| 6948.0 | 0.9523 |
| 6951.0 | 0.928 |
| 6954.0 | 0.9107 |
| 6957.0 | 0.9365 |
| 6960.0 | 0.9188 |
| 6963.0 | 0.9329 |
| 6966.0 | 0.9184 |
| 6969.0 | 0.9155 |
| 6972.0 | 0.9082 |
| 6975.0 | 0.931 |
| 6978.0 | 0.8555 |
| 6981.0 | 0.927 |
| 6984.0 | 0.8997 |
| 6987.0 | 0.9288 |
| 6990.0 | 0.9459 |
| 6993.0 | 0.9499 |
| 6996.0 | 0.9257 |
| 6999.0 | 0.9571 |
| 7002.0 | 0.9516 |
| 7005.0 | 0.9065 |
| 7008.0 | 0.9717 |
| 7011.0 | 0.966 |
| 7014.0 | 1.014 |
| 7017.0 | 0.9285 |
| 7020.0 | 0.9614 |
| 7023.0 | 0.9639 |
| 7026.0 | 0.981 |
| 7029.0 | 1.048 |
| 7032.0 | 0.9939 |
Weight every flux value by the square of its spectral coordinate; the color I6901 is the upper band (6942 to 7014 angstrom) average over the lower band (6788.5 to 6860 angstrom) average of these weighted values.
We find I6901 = 1.32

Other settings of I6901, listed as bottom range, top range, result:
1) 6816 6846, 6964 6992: 1.27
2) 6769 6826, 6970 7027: 1.34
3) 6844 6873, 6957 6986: 1.32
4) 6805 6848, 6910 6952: 1.18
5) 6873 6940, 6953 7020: 1.22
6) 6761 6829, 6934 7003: 1.30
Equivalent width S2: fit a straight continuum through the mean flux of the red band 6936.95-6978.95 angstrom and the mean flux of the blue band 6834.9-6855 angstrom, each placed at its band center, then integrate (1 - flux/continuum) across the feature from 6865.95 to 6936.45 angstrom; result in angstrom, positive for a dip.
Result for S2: 4.8 angstrom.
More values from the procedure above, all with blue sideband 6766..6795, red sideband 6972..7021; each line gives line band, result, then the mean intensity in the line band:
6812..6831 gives 1.32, 0.735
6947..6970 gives -0.53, 0.926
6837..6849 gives 0.67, 0.763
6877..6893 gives 2.03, 0.737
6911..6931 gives 1.68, 0.801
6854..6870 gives 2.40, 0.701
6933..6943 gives 0.03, 0.886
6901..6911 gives 0.98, 0.777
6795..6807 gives 0.61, 0.734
